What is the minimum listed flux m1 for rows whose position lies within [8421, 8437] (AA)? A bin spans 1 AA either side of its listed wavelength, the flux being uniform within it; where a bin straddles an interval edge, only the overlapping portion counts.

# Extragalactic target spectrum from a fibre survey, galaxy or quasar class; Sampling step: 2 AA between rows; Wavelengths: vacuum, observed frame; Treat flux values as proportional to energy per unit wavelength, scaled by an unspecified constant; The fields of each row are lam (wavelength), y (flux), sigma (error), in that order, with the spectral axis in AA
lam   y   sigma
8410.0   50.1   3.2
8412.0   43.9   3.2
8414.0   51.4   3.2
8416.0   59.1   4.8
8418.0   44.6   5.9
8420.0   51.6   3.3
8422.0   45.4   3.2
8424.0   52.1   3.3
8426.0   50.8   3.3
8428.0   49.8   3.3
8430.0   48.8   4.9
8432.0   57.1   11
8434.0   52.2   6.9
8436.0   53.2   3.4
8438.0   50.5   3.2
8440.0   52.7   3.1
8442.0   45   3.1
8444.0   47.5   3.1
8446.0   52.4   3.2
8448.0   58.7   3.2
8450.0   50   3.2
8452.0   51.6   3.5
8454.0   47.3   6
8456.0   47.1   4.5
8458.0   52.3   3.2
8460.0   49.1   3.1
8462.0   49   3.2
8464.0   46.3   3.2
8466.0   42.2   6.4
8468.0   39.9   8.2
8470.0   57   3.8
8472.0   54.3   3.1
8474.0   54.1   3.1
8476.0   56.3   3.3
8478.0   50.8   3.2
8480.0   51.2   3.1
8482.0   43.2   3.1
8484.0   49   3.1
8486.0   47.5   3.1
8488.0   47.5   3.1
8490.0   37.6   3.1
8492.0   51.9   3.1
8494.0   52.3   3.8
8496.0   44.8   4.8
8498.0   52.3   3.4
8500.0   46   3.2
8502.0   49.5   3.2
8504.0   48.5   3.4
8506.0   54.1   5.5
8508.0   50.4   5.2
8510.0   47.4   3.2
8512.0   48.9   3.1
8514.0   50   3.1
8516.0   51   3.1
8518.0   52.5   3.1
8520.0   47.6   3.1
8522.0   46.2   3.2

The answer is 45.4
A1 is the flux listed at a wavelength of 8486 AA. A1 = 47.5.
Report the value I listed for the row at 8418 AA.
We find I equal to 44.6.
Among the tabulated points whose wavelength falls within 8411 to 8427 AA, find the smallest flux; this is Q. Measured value 43.9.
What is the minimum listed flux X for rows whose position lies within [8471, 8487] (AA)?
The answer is 43.2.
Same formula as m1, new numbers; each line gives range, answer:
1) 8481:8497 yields 37.6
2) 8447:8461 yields 47.1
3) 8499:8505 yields 46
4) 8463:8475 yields 39.9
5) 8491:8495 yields 51.9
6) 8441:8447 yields 45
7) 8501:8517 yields 47.4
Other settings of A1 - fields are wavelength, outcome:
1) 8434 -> 52.2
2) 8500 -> 46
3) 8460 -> 49.1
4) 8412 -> 43.9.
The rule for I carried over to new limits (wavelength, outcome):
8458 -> 52.3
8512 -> 48.9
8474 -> 54.1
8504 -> 48.5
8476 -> 56.3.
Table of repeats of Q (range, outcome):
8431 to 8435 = 52.2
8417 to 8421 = 44.6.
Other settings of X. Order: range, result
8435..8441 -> 50.5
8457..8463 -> 49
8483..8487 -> 47.5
